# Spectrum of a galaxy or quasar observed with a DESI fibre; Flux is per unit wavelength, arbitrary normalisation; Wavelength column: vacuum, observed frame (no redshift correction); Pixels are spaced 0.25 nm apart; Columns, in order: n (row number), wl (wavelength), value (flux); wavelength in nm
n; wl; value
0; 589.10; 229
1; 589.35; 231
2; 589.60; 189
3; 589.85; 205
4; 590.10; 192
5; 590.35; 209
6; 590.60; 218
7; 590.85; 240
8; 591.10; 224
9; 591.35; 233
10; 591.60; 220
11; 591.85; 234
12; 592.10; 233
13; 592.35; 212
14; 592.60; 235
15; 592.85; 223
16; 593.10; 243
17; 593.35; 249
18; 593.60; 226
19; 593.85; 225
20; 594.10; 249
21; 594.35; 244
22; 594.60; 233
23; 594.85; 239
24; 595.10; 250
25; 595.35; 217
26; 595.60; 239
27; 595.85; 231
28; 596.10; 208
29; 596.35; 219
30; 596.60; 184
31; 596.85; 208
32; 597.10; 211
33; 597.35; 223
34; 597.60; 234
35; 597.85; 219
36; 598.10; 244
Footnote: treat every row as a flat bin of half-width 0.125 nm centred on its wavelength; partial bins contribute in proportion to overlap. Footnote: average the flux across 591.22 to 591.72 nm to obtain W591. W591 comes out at 227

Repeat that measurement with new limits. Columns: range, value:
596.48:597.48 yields 207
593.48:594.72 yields 235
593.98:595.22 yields 243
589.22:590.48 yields 205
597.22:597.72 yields 228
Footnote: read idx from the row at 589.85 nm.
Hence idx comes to 205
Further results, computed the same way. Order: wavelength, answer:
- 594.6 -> 233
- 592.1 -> 233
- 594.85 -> 239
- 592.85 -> 223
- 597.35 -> 223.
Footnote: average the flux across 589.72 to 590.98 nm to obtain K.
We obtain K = 213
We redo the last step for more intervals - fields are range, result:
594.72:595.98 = 235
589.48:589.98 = 197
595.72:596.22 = 220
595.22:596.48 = 223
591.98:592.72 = 227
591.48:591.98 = 227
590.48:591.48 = 229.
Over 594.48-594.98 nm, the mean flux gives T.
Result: 236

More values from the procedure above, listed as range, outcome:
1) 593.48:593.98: 226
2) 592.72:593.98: 233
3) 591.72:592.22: 233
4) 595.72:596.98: 210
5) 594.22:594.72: 239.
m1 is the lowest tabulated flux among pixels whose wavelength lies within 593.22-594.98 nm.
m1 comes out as 225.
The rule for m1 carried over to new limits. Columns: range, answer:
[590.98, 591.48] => 224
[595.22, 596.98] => 184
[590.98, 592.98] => 212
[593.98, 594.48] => 244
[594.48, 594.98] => 233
